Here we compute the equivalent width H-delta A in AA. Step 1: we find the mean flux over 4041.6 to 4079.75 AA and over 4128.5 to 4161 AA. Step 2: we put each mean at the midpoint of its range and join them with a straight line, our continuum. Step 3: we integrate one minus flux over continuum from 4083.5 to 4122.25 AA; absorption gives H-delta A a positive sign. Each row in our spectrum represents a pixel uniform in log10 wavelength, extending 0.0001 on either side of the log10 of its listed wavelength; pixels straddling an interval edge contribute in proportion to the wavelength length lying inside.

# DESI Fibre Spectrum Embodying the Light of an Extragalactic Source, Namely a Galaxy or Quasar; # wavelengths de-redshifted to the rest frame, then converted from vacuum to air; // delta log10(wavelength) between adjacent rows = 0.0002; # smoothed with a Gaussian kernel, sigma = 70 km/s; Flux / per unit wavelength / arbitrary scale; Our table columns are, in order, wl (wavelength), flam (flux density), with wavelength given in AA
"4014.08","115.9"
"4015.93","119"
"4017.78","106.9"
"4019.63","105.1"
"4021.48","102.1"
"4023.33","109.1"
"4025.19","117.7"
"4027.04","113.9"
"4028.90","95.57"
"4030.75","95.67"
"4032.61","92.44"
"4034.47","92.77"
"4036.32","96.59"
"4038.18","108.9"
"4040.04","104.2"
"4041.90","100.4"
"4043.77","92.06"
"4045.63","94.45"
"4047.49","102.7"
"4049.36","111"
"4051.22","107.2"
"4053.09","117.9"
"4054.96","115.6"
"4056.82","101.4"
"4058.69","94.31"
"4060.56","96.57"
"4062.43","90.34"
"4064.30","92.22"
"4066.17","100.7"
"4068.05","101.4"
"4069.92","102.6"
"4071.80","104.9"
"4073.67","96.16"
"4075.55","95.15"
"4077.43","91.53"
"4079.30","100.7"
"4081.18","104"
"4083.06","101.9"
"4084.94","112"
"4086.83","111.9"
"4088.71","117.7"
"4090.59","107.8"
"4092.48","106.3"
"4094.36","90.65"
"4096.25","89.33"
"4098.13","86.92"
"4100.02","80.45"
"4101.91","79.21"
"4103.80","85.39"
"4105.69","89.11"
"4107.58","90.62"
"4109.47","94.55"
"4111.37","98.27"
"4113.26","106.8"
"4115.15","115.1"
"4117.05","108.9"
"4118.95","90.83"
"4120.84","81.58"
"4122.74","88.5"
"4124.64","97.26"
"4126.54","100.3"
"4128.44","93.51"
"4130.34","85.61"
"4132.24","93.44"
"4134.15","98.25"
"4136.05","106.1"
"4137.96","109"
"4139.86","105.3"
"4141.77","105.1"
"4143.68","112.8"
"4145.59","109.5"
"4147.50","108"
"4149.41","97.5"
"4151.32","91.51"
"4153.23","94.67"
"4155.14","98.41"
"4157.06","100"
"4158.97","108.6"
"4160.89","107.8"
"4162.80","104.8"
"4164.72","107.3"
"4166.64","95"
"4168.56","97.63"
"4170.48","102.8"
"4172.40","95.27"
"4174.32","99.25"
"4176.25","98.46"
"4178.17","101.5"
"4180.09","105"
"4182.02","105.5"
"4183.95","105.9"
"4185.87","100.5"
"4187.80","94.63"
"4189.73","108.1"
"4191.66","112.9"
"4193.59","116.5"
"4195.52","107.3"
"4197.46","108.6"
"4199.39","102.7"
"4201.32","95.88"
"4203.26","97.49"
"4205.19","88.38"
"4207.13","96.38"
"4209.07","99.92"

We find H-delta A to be 1.5 AA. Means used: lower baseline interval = 100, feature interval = 97.1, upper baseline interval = 101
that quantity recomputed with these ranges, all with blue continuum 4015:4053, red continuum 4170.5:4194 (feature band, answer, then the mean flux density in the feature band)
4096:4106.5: 1.9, 84.8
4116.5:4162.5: 1.7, 99.7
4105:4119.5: 0.5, 99.7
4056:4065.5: 0.8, 95.1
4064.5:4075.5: 0.4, 100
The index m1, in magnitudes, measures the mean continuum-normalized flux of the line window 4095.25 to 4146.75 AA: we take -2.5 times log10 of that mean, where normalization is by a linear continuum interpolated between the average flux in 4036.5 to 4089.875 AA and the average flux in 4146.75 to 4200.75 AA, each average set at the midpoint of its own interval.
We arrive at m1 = 0.07 mag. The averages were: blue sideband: 102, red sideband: 103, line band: 96.4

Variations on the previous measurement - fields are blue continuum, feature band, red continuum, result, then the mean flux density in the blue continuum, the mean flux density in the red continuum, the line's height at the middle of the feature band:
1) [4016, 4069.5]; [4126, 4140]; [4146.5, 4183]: 0.03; 102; 101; 101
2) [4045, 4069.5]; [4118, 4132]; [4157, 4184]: 0.12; 102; 102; 102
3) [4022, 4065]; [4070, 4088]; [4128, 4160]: -0.01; 102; 101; 102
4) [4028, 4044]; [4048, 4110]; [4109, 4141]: -0.01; 97.9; 98.5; 98.2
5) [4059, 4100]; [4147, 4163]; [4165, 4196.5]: 0.01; 99.5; 103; 102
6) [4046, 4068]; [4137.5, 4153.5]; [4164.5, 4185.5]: -0.03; 102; 101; 101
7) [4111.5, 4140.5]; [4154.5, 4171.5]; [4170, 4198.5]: 0.00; 98.6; 104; 102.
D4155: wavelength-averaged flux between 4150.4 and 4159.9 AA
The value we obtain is 98.7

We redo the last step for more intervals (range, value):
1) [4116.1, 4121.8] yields 93.8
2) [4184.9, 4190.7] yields 101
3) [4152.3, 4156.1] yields 96.6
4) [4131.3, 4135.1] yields 95.7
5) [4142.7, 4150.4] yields 107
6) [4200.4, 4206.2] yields 93.9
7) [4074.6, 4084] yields 98.7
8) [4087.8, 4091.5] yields 113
